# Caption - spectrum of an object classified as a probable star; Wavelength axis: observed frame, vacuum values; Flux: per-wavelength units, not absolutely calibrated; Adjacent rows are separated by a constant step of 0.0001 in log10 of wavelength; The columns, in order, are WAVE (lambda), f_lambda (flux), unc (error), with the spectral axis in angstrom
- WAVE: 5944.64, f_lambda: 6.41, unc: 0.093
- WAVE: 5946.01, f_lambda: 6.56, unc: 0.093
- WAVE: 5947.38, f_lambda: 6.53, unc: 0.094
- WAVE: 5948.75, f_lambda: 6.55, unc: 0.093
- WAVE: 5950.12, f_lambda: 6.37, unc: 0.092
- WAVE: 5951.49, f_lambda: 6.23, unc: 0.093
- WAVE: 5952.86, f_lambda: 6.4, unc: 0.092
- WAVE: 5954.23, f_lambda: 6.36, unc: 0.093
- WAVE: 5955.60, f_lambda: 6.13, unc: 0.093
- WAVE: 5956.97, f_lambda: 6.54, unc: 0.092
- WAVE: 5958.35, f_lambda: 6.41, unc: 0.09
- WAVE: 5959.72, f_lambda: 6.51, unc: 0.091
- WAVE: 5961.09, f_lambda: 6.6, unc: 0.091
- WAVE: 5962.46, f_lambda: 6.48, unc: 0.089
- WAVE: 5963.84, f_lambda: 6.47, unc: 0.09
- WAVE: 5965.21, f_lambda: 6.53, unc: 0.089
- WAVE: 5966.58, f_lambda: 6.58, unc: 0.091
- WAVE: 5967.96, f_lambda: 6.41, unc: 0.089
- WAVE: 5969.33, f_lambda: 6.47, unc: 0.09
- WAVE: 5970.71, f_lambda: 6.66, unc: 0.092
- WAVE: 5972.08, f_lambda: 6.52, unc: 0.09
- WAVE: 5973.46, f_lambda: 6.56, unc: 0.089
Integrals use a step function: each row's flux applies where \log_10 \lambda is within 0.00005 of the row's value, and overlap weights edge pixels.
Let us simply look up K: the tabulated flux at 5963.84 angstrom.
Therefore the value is 6.47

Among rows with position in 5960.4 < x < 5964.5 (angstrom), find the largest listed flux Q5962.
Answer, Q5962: 6.6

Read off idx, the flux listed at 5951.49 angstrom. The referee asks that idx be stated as 6.23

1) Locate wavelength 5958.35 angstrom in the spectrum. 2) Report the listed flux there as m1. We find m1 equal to 6.41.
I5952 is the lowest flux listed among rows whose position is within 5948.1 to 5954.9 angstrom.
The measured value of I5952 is 6.23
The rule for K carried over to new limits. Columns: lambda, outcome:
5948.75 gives 6.55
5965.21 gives 6.53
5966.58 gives 6.58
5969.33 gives 6.47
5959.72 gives 6.51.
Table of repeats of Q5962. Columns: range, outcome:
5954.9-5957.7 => 6.54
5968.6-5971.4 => 6.66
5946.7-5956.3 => 6.55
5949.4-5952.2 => 6.37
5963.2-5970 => 6.58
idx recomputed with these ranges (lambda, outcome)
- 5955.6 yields 6.13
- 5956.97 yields 6.54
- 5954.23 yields 6.36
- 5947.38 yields 6.53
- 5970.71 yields 6.66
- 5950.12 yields 6.37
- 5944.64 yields 6.41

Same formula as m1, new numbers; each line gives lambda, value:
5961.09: 6.6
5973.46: 6.56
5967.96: 6.41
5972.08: 6.52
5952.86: 6.4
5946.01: 6.56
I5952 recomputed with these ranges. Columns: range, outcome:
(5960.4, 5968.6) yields 6.41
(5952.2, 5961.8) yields 6.13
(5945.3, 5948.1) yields 6.53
